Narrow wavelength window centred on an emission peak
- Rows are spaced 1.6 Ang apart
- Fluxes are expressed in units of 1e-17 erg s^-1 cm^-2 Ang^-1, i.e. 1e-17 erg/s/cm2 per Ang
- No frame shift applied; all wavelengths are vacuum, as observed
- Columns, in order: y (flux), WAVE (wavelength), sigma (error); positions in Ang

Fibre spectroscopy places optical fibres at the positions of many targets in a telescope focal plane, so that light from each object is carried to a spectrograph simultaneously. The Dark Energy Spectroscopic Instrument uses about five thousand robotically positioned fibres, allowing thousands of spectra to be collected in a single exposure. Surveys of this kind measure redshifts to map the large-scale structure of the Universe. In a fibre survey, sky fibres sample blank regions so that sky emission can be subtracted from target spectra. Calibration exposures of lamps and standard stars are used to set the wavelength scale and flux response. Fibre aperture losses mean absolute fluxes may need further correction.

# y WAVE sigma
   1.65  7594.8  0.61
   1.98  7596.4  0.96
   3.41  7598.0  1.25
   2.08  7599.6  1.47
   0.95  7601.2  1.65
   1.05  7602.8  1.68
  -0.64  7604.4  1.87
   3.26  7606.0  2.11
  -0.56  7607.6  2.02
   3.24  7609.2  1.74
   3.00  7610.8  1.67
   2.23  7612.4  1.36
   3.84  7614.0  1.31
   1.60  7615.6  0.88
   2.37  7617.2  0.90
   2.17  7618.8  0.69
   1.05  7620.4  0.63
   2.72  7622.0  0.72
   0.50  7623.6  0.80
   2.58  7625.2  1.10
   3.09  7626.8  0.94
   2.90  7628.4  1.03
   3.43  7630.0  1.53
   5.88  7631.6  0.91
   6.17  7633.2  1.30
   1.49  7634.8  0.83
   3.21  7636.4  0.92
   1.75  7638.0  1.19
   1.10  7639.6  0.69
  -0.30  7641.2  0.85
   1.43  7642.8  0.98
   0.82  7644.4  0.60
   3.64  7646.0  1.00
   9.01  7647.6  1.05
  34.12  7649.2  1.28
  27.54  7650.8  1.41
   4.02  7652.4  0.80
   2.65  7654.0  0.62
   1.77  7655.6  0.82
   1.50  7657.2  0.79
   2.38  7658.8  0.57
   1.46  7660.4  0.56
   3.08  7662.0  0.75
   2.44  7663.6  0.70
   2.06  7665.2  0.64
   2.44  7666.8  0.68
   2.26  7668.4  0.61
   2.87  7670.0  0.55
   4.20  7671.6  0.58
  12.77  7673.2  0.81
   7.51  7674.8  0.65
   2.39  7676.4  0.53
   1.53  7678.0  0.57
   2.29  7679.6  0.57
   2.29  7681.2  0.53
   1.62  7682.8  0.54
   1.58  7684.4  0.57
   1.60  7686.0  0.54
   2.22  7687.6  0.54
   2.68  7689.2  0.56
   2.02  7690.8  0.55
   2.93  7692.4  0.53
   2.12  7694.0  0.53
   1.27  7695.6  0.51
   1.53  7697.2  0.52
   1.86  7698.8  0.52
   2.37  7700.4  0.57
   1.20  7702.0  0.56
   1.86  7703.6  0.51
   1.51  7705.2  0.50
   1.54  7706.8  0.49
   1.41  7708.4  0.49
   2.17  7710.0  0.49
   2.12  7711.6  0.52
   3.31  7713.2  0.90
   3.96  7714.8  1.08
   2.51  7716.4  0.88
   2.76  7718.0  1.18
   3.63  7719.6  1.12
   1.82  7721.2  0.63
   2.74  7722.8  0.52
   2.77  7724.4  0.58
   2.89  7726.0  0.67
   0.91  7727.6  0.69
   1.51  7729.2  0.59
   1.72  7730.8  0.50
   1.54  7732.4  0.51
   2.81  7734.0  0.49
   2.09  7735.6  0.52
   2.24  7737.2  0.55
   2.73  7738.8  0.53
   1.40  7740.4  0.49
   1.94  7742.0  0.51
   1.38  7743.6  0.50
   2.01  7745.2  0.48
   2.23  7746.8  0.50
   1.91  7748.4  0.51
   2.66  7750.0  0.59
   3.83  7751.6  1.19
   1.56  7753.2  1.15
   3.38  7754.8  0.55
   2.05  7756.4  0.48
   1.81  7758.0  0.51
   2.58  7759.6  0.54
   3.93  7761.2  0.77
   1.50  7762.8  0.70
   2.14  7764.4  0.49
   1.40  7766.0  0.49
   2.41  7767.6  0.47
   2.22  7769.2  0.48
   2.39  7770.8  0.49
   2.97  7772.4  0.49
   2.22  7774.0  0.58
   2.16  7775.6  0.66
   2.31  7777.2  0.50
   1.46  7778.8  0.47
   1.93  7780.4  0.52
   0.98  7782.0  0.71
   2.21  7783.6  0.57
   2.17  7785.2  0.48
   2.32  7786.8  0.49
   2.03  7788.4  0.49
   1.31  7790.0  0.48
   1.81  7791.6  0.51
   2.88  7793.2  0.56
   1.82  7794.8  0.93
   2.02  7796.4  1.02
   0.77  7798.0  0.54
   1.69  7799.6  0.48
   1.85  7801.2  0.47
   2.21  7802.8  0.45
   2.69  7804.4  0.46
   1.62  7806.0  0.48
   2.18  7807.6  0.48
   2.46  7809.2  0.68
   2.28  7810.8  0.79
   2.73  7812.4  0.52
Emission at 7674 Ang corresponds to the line [N II] 6583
